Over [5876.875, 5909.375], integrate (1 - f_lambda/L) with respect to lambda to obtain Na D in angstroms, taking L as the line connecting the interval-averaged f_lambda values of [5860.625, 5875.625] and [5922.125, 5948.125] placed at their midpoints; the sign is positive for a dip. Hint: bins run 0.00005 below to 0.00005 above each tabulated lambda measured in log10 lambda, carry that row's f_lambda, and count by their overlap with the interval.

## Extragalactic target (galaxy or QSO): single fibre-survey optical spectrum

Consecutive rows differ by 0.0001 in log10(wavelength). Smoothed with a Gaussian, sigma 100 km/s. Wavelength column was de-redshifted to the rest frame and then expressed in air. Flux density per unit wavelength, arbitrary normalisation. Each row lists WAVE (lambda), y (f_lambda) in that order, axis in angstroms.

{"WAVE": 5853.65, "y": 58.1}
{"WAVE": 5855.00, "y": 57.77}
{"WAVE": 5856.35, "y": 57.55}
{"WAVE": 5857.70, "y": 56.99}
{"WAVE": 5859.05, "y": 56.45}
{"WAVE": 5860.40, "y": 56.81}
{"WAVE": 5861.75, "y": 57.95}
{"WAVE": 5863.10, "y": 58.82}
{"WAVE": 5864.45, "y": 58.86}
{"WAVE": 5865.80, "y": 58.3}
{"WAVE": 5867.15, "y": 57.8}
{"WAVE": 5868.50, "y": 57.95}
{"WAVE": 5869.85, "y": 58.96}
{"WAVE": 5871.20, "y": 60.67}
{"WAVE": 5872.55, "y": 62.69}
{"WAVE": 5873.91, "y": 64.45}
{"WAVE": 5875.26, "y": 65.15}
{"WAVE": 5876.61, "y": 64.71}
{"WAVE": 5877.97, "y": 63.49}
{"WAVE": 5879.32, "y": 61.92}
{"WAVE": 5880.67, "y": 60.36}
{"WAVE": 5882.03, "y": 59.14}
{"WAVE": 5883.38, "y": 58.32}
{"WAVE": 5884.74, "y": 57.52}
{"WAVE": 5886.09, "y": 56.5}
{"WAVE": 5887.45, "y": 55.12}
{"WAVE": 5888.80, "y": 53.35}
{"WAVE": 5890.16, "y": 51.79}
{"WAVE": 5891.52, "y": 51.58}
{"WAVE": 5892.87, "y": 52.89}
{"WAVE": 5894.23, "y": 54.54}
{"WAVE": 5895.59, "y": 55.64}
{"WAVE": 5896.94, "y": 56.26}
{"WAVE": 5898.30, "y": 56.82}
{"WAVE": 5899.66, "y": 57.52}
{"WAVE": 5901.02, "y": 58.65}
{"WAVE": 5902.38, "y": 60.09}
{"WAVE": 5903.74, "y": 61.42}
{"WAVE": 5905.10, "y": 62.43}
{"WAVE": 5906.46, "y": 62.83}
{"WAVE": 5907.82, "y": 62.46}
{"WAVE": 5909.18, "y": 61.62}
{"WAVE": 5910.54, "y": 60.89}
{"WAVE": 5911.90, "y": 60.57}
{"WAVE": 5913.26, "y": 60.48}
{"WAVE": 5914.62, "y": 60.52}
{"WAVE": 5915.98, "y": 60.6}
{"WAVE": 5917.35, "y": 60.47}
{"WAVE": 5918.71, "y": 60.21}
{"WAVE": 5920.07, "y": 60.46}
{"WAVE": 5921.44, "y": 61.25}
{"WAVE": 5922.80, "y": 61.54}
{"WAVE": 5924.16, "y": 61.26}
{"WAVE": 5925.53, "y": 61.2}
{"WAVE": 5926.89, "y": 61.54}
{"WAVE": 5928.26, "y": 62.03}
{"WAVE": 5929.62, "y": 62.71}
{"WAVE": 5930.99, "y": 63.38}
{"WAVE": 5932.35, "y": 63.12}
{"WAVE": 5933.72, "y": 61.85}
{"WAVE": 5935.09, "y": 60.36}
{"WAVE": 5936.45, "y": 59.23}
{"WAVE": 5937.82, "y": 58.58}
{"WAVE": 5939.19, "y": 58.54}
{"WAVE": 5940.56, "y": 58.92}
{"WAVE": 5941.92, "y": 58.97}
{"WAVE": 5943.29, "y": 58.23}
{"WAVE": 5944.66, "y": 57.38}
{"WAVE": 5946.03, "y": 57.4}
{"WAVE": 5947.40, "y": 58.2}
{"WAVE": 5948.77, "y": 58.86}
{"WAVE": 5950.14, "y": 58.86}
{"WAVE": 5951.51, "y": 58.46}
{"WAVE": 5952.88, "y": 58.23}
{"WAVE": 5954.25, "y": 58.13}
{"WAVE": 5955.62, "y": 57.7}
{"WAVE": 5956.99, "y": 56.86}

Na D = 1.1 angstroms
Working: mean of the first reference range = 60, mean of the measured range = 58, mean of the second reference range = 60.2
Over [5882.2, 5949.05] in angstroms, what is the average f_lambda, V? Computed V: 59.1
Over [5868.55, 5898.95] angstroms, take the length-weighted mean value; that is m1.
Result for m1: 58.3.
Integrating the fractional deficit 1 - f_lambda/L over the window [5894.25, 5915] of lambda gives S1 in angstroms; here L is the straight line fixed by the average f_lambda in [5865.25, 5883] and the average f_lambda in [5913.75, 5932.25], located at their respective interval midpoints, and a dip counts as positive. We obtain 0.5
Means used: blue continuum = 61.2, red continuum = 61.4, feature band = 59.7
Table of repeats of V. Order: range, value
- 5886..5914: 57.8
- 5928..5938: 61.5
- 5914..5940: 61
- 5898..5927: 60.7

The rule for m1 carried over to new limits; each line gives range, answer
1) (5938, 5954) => 58.4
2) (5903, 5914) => 61.6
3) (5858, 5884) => 60.1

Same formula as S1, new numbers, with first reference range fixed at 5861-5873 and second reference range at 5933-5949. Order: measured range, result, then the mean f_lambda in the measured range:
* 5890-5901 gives 0.7 angstroms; 55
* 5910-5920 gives -0.3 angstroms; 60.6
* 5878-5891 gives 0.4 angstroms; 57.4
